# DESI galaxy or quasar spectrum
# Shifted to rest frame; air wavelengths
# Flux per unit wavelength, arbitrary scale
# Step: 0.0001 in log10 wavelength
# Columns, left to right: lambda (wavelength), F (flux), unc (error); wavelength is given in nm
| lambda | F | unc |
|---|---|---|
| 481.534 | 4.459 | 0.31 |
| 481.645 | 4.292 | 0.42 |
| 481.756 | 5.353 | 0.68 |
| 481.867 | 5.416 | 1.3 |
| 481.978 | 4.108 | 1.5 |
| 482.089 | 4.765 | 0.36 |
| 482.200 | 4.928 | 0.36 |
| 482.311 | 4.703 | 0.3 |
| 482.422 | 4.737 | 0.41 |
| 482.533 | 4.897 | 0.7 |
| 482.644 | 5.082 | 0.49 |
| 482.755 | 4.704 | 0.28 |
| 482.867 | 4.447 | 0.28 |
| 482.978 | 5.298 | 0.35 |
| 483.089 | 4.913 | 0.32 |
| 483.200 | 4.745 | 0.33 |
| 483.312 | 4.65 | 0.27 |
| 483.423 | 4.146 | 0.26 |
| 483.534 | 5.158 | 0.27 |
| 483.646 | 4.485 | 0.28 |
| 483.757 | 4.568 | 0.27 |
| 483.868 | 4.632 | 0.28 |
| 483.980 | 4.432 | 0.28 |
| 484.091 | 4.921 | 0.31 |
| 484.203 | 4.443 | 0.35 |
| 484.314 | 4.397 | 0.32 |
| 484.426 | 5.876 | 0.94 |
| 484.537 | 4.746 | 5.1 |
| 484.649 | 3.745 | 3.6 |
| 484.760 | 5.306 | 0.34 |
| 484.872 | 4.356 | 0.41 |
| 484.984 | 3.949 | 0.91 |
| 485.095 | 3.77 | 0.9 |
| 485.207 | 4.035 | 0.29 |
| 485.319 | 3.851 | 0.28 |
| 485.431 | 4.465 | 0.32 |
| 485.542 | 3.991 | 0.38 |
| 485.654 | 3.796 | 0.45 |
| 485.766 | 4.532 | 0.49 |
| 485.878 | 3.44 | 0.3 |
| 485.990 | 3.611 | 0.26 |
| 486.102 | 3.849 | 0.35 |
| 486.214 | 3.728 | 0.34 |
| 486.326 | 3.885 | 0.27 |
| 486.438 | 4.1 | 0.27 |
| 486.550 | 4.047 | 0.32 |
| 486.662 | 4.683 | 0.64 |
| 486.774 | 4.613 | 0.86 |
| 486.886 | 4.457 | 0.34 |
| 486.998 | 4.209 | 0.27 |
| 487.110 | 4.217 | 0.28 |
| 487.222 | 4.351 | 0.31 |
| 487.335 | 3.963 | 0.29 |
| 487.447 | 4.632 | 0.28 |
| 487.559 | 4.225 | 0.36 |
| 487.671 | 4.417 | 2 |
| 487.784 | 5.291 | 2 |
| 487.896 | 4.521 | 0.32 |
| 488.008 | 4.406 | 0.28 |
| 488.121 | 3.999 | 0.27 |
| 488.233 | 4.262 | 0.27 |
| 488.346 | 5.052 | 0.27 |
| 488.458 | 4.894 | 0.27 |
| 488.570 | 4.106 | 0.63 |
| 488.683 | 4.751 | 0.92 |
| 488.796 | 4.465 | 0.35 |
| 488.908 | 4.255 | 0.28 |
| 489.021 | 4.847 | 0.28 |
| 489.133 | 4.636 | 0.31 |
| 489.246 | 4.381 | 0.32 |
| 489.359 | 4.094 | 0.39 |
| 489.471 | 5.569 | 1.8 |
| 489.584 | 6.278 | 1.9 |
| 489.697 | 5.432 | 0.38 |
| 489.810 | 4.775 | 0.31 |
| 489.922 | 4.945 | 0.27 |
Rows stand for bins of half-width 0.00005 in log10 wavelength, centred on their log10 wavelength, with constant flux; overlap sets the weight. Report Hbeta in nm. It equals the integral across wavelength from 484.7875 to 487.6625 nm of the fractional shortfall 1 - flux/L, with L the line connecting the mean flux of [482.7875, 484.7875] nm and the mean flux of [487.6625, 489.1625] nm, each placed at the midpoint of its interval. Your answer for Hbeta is 0.31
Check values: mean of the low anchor 4.71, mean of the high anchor 4.57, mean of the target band 4.13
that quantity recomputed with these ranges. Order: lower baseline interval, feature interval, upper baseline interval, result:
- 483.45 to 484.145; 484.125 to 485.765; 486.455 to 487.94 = 0.09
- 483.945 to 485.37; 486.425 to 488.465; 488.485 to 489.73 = 0.10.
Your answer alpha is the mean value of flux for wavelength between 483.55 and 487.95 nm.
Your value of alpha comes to 4.33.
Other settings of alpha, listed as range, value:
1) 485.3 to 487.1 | 4.09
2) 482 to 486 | 4.52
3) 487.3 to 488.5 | 4.52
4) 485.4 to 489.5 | 4.34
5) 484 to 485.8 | 4.39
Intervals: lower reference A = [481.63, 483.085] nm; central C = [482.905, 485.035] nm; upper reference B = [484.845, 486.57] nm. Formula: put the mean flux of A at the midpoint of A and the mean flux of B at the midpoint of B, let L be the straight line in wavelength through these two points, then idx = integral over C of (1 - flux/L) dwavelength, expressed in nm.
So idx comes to -0.12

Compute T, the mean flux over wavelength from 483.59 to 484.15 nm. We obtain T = 4.61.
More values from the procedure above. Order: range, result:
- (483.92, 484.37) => 4.55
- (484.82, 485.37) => 3.99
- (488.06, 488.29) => 4.12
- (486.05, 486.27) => 3.79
